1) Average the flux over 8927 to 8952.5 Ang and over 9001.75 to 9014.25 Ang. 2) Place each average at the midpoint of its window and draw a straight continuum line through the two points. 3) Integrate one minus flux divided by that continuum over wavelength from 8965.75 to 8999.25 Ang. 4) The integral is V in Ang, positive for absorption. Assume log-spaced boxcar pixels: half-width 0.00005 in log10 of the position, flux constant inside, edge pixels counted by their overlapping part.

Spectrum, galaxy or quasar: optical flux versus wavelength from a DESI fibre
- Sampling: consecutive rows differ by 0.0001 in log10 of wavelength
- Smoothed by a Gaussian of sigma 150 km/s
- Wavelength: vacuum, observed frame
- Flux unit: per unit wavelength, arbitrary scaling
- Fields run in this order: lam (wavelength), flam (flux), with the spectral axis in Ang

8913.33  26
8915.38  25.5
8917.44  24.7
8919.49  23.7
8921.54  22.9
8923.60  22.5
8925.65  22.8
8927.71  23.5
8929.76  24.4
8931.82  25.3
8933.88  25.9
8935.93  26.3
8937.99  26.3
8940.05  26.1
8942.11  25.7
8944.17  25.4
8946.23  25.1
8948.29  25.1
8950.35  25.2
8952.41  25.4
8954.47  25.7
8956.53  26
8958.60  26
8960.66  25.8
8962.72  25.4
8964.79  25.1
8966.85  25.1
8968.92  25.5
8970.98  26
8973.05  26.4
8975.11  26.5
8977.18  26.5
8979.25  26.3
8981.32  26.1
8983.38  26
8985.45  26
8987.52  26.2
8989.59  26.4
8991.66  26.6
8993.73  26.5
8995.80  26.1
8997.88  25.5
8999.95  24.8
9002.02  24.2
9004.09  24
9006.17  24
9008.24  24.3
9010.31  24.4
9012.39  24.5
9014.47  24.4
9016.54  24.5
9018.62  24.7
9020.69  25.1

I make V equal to -1.94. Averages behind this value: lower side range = 25.4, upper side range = 24.2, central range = 26.1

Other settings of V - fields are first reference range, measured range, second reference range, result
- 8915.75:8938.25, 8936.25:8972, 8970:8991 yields -0.4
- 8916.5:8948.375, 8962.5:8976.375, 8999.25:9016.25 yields -0.7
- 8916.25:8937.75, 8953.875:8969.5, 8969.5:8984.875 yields 0.0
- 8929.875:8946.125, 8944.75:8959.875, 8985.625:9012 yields 0.1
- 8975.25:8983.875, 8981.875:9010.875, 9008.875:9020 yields 0.1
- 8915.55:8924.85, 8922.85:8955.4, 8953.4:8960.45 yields -0.4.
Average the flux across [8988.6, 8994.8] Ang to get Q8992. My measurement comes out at 26.5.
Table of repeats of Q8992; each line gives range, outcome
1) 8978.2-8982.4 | 26.2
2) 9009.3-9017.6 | 24.4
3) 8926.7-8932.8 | 24.4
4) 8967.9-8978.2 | 26.2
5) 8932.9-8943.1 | 26.1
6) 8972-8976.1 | 26.5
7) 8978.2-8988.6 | 26.1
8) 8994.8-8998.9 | 25.7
